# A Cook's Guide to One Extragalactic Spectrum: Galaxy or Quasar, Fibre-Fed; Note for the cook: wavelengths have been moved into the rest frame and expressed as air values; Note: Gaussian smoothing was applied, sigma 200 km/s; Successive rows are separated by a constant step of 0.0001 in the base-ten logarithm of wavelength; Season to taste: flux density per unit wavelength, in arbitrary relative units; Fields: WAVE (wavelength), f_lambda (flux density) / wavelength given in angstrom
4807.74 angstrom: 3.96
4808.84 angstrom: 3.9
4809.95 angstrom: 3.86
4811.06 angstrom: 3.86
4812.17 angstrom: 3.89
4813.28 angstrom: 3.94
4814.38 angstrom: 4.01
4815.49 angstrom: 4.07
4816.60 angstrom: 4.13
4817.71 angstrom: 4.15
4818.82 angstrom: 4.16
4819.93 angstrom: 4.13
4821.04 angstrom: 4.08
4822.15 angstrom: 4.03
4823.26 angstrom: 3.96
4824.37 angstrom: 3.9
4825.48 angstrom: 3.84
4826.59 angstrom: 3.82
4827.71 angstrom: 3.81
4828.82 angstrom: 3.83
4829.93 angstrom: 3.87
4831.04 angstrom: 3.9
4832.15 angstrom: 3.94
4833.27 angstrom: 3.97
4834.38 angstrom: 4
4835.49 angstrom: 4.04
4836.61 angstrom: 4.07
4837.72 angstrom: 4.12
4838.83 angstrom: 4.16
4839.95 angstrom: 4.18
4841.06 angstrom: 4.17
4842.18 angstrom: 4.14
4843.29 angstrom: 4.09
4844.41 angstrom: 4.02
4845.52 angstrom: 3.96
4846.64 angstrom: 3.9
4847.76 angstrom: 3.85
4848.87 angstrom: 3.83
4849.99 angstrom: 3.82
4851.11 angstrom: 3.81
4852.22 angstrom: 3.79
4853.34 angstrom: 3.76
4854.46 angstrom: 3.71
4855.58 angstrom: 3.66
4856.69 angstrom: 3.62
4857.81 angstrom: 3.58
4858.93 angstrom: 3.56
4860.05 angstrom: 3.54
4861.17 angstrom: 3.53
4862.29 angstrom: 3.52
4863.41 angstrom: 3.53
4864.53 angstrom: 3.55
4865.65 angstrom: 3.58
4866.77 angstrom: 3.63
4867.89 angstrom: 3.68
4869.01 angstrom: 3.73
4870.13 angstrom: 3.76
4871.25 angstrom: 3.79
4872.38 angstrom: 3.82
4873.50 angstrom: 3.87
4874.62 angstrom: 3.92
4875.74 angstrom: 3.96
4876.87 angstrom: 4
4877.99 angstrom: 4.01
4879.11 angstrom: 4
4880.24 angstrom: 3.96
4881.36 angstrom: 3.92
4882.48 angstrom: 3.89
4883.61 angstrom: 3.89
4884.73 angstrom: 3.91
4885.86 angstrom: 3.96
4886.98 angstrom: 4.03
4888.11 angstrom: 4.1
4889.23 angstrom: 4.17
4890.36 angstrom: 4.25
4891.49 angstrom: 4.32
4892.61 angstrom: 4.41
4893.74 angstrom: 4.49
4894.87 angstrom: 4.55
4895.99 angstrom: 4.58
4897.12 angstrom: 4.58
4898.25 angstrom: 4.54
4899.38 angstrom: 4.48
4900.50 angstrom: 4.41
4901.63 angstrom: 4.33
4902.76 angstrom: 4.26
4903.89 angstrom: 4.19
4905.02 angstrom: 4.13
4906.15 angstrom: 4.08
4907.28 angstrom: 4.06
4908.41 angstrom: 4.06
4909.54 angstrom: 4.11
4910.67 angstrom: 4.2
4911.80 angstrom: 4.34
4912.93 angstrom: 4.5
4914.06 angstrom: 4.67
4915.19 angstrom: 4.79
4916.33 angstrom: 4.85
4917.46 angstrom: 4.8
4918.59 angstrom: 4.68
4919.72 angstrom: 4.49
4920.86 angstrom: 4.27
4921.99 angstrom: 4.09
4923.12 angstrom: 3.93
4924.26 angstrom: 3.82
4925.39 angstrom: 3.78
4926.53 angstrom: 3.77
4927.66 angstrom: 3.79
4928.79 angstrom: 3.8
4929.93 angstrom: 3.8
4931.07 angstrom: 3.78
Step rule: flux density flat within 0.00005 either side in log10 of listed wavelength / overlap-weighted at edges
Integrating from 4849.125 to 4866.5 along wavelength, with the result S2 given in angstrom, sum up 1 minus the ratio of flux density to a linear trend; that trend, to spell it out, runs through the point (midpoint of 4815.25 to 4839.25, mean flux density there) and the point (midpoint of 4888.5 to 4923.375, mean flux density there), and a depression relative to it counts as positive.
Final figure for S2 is 2.1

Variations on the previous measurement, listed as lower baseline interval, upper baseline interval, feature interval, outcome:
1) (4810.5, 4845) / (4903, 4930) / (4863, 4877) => 1.2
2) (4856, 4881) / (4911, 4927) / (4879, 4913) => -1.3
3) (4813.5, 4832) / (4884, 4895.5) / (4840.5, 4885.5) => 3.4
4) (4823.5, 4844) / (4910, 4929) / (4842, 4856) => 0.6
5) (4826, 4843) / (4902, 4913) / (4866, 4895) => 0.9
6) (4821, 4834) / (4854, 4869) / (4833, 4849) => -1.1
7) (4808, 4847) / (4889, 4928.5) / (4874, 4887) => 0.8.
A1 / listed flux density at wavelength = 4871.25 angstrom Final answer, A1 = 3.79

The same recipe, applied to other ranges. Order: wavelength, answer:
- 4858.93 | 3.56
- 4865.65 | 3.58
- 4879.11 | 4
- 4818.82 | 4.16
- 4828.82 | 3.83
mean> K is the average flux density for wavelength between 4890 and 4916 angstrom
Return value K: 4.37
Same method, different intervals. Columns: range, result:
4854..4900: 3.94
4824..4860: 3.89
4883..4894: 4.14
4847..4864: 3.68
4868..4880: 3.88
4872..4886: 3.93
